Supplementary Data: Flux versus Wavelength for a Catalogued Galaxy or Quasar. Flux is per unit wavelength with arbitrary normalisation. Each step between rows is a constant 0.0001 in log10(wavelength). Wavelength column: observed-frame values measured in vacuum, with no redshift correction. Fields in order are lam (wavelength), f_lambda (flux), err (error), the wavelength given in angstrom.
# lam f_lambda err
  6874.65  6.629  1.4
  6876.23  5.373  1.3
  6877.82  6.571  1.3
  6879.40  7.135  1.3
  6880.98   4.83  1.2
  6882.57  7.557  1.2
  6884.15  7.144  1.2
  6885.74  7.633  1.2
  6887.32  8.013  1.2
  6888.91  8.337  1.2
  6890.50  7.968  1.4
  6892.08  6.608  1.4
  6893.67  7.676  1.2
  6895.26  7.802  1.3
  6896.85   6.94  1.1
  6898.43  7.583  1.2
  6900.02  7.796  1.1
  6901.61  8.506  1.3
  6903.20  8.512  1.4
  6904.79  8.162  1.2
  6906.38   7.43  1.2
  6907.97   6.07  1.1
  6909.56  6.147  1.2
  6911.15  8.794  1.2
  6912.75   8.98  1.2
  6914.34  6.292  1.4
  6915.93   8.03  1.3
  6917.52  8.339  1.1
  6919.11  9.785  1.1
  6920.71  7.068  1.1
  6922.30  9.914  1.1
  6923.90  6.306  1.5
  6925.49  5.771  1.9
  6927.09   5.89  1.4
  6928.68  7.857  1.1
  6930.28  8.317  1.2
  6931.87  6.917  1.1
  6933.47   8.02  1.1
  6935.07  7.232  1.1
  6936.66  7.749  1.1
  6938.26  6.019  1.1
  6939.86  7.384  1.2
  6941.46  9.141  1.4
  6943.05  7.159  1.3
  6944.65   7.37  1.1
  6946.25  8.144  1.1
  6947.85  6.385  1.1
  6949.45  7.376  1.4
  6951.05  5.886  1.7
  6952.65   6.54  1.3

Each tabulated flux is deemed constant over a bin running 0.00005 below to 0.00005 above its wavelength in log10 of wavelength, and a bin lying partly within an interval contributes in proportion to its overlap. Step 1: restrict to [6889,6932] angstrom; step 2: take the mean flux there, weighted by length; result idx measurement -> 7.63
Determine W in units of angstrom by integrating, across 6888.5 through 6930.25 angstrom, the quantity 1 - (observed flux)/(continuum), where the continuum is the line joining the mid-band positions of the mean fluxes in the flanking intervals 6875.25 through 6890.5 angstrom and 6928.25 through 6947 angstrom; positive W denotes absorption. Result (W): -2.0 angstrom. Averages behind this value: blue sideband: 7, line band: 7.64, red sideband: 7.6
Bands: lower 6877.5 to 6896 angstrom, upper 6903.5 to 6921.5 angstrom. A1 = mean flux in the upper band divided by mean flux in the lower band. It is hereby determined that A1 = 1.06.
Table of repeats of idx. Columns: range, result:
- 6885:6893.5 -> 7.71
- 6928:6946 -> 7.58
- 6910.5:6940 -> 7.61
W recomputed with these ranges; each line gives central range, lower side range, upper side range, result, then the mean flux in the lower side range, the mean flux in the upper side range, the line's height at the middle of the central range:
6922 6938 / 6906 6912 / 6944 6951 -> -0.31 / 7.1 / 7.16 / 7.13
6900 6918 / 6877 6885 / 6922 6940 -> -2.03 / 6.65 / 7.2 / 6.96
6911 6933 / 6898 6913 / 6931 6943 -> -0.26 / 7.76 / 7.48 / 7.61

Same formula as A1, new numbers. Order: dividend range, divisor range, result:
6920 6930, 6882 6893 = 0.95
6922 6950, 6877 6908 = 0.99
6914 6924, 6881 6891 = 1.08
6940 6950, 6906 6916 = 1.03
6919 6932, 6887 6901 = 0.98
